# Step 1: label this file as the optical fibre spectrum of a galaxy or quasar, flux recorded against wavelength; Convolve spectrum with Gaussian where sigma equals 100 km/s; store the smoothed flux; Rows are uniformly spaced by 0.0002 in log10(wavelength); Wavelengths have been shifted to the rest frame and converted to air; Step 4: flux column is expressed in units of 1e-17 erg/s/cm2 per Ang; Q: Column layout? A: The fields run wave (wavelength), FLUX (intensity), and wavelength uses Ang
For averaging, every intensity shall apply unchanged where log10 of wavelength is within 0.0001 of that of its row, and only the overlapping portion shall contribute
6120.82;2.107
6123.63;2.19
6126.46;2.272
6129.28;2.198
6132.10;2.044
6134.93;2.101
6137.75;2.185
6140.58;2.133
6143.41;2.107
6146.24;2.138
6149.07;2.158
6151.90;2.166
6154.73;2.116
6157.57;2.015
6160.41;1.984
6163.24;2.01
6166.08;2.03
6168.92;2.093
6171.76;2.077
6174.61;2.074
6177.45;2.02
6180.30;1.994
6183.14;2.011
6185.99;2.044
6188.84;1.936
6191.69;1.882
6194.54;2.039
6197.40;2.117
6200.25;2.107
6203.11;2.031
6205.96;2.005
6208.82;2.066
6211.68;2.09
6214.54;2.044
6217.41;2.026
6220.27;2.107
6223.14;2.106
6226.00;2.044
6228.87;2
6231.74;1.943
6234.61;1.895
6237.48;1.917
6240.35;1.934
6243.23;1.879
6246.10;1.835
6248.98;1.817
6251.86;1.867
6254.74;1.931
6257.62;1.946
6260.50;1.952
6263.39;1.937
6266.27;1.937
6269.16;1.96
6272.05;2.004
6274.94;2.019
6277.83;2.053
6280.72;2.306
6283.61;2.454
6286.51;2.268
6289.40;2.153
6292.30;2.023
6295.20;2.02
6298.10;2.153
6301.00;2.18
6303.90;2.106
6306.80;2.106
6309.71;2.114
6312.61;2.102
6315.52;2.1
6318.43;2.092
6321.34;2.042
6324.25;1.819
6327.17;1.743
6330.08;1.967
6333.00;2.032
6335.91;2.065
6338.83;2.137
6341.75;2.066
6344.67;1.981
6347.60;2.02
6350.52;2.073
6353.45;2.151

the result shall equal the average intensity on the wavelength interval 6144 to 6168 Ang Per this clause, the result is 2.08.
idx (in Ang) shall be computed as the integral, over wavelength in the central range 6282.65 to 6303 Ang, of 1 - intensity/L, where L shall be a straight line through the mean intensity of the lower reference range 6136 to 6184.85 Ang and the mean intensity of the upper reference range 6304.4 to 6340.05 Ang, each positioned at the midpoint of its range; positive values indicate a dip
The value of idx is -1.3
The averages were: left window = 2.08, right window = 2.03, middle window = 2.17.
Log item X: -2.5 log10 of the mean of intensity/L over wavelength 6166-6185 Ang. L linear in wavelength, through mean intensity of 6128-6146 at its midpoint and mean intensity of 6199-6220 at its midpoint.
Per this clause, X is 0.02 mag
